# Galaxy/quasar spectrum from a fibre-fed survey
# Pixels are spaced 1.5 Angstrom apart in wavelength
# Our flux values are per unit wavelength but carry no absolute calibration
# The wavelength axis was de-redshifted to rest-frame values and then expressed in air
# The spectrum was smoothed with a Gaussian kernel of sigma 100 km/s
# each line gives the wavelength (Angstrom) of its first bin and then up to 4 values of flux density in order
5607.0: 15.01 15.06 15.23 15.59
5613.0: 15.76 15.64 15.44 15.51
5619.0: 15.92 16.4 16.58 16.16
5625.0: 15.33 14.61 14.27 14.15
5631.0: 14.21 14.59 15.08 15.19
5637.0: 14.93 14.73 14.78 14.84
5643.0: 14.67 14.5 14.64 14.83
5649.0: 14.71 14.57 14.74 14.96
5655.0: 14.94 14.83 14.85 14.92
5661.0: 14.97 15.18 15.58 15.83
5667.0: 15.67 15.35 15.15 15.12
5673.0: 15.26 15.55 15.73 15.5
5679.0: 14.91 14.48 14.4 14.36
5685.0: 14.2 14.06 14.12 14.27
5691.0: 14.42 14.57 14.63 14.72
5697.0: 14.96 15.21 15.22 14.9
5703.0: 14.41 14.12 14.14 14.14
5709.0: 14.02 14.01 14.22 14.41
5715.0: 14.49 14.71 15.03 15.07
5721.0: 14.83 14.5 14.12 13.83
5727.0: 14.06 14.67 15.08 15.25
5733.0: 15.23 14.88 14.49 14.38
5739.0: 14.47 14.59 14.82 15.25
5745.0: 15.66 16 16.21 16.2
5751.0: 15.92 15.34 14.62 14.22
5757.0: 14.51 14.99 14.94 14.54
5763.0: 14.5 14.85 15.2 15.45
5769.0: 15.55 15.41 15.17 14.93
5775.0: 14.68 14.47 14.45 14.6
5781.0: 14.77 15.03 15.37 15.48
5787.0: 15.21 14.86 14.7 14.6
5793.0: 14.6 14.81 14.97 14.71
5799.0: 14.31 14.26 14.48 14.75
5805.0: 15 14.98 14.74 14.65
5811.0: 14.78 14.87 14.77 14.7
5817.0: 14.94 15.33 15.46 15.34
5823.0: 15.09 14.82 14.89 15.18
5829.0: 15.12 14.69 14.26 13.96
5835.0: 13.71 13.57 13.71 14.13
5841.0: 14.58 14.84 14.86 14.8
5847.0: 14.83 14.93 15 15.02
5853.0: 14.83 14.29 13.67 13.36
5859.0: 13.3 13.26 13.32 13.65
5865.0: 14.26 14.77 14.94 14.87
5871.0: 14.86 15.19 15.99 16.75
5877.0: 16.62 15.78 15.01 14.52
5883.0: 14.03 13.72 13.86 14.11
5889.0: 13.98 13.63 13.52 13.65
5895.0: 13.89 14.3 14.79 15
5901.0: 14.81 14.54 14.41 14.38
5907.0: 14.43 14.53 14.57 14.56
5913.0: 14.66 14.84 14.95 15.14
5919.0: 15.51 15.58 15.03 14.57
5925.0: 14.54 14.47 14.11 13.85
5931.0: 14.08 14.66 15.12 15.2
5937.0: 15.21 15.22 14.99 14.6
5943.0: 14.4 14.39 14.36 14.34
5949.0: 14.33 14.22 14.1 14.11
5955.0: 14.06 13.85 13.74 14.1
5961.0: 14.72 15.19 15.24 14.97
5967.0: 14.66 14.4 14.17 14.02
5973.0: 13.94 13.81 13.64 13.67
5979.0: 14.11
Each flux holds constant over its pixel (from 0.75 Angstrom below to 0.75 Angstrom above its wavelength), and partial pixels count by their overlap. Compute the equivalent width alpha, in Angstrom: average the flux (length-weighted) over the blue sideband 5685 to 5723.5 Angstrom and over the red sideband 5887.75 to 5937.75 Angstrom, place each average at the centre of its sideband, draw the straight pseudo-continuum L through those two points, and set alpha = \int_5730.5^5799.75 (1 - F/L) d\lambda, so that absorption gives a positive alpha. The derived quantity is -2.2 Angstrom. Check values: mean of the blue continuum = 14.5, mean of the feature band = 15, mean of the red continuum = 14.6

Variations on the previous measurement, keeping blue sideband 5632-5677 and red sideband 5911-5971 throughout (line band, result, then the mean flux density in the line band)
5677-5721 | 1.24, 14.5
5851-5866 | 0.85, 13.9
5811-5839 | 0.17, 14.7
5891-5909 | 0.40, 14.3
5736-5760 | -0.37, 15.1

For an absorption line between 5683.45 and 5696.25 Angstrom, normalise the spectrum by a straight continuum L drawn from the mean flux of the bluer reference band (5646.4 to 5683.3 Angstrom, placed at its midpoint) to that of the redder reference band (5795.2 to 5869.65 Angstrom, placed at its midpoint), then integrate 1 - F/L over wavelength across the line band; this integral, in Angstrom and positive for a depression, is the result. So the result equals 0.5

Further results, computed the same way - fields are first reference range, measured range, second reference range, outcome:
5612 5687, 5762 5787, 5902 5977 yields -0.28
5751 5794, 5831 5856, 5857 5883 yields 0.57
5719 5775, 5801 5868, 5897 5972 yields 1.15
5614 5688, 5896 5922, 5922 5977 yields -0.47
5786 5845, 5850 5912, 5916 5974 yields 0.68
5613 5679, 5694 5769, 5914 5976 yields 0.76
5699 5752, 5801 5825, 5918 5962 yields -0.37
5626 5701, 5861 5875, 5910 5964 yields 0.00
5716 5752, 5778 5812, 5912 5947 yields 0.25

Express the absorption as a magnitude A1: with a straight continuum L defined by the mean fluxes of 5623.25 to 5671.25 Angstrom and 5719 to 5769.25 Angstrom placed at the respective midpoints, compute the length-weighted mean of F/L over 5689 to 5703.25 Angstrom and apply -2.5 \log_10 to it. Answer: 0.01 mag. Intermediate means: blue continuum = 14.9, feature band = 14.8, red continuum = 14.9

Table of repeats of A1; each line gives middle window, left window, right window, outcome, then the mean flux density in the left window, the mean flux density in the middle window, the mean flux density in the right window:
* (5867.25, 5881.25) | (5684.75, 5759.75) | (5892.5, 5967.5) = -0.07 mag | 14.7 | 15.5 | 14.6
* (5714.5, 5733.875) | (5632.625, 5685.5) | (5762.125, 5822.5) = 0.02 mag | 15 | 14.7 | 14.9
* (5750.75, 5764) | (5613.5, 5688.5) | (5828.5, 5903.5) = 0.00 mag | 15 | 14.8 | 14.5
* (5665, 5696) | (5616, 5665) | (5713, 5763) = 0.01 mag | 15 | 14.9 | 14.9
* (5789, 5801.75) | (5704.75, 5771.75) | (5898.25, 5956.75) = 0.01 mag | 14.8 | 14.6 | 14.6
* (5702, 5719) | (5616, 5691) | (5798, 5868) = 0.04 mag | 15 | 14.4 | 14.5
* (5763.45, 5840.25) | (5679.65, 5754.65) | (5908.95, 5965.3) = -0.01 mag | 14.7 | 14.8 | 14.6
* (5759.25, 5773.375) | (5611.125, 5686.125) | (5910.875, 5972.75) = -0.01 mag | 15.1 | 15.1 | 14.6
